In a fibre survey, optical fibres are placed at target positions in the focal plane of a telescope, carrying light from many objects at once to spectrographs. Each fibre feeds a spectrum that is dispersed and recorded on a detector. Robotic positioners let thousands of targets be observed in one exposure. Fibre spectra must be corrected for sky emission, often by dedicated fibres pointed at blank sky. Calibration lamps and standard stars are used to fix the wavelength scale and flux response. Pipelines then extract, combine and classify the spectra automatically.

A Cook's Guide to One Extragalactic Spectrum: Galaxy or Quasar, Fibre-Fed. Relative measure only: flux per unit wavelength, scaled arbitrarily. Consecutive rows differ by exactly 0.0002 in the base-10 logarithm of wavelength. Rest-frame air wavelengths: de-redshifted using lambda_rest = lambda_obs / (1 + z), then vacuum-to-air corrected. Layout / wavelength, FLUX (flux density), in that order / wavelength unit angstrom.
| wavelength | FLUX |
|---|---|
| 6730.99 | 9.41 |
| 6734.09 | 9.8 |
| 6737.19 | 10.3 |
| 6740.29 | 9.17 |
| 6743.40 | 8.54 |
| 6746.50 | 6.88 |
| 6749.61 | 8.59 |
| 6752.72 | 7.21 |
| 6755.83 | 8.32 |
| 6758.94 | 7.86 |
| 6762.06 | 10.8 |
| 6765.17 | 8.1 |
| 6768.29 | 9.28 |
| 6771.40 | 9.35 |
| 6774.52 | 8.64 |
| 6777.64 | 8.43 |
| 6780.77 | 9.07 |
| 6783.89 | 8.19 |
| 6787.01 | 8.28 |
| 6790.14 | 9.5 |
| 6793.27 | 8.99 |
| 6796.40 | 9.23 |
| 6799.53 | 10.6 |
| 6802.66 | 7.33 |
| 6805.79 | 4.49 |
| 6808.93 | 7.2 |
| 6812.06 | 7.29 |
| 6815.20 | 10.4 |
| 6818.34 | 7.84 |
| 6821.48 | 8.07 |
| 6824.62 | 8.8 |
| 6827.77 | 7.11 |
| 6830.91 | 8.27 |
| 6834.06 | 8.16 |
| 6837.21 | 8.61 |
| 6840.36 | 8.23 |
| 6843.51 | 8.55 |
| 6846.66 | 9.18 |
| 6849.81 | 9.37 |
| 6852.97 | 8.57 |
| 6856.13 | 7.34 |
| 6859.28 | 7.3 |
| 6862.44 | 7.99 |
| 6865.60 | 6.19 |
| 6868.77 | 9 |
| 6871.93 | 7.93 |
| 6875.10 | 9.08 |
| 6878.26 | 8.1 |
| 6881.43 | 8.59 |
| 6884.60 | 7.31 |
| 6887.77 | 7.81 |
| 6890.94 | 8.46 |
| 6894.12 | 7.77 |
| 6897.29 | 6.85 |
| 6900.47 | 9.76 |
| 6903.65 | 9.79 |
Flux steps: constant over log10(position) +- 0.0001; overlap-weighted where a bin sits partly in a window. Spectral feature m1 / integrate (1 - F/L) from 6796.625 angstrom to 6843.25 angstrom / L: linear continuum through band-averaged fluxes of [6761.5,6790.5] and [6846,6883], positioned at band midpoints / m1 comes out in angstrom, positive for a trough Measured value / 2.5 angstrom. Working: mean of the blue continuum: 8.88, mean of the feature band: 8.08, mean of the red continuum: 8.2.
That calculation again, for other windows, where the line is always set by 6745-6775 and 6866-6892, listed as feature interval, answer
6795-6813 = 1.5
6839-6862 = -0.2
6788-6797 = -0.8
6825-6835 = 0.5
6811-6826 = -0.3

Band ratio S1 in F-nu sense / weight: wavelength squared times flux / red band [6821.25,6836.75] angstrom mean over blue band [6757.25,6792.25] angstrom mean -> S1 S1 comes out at 0.93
